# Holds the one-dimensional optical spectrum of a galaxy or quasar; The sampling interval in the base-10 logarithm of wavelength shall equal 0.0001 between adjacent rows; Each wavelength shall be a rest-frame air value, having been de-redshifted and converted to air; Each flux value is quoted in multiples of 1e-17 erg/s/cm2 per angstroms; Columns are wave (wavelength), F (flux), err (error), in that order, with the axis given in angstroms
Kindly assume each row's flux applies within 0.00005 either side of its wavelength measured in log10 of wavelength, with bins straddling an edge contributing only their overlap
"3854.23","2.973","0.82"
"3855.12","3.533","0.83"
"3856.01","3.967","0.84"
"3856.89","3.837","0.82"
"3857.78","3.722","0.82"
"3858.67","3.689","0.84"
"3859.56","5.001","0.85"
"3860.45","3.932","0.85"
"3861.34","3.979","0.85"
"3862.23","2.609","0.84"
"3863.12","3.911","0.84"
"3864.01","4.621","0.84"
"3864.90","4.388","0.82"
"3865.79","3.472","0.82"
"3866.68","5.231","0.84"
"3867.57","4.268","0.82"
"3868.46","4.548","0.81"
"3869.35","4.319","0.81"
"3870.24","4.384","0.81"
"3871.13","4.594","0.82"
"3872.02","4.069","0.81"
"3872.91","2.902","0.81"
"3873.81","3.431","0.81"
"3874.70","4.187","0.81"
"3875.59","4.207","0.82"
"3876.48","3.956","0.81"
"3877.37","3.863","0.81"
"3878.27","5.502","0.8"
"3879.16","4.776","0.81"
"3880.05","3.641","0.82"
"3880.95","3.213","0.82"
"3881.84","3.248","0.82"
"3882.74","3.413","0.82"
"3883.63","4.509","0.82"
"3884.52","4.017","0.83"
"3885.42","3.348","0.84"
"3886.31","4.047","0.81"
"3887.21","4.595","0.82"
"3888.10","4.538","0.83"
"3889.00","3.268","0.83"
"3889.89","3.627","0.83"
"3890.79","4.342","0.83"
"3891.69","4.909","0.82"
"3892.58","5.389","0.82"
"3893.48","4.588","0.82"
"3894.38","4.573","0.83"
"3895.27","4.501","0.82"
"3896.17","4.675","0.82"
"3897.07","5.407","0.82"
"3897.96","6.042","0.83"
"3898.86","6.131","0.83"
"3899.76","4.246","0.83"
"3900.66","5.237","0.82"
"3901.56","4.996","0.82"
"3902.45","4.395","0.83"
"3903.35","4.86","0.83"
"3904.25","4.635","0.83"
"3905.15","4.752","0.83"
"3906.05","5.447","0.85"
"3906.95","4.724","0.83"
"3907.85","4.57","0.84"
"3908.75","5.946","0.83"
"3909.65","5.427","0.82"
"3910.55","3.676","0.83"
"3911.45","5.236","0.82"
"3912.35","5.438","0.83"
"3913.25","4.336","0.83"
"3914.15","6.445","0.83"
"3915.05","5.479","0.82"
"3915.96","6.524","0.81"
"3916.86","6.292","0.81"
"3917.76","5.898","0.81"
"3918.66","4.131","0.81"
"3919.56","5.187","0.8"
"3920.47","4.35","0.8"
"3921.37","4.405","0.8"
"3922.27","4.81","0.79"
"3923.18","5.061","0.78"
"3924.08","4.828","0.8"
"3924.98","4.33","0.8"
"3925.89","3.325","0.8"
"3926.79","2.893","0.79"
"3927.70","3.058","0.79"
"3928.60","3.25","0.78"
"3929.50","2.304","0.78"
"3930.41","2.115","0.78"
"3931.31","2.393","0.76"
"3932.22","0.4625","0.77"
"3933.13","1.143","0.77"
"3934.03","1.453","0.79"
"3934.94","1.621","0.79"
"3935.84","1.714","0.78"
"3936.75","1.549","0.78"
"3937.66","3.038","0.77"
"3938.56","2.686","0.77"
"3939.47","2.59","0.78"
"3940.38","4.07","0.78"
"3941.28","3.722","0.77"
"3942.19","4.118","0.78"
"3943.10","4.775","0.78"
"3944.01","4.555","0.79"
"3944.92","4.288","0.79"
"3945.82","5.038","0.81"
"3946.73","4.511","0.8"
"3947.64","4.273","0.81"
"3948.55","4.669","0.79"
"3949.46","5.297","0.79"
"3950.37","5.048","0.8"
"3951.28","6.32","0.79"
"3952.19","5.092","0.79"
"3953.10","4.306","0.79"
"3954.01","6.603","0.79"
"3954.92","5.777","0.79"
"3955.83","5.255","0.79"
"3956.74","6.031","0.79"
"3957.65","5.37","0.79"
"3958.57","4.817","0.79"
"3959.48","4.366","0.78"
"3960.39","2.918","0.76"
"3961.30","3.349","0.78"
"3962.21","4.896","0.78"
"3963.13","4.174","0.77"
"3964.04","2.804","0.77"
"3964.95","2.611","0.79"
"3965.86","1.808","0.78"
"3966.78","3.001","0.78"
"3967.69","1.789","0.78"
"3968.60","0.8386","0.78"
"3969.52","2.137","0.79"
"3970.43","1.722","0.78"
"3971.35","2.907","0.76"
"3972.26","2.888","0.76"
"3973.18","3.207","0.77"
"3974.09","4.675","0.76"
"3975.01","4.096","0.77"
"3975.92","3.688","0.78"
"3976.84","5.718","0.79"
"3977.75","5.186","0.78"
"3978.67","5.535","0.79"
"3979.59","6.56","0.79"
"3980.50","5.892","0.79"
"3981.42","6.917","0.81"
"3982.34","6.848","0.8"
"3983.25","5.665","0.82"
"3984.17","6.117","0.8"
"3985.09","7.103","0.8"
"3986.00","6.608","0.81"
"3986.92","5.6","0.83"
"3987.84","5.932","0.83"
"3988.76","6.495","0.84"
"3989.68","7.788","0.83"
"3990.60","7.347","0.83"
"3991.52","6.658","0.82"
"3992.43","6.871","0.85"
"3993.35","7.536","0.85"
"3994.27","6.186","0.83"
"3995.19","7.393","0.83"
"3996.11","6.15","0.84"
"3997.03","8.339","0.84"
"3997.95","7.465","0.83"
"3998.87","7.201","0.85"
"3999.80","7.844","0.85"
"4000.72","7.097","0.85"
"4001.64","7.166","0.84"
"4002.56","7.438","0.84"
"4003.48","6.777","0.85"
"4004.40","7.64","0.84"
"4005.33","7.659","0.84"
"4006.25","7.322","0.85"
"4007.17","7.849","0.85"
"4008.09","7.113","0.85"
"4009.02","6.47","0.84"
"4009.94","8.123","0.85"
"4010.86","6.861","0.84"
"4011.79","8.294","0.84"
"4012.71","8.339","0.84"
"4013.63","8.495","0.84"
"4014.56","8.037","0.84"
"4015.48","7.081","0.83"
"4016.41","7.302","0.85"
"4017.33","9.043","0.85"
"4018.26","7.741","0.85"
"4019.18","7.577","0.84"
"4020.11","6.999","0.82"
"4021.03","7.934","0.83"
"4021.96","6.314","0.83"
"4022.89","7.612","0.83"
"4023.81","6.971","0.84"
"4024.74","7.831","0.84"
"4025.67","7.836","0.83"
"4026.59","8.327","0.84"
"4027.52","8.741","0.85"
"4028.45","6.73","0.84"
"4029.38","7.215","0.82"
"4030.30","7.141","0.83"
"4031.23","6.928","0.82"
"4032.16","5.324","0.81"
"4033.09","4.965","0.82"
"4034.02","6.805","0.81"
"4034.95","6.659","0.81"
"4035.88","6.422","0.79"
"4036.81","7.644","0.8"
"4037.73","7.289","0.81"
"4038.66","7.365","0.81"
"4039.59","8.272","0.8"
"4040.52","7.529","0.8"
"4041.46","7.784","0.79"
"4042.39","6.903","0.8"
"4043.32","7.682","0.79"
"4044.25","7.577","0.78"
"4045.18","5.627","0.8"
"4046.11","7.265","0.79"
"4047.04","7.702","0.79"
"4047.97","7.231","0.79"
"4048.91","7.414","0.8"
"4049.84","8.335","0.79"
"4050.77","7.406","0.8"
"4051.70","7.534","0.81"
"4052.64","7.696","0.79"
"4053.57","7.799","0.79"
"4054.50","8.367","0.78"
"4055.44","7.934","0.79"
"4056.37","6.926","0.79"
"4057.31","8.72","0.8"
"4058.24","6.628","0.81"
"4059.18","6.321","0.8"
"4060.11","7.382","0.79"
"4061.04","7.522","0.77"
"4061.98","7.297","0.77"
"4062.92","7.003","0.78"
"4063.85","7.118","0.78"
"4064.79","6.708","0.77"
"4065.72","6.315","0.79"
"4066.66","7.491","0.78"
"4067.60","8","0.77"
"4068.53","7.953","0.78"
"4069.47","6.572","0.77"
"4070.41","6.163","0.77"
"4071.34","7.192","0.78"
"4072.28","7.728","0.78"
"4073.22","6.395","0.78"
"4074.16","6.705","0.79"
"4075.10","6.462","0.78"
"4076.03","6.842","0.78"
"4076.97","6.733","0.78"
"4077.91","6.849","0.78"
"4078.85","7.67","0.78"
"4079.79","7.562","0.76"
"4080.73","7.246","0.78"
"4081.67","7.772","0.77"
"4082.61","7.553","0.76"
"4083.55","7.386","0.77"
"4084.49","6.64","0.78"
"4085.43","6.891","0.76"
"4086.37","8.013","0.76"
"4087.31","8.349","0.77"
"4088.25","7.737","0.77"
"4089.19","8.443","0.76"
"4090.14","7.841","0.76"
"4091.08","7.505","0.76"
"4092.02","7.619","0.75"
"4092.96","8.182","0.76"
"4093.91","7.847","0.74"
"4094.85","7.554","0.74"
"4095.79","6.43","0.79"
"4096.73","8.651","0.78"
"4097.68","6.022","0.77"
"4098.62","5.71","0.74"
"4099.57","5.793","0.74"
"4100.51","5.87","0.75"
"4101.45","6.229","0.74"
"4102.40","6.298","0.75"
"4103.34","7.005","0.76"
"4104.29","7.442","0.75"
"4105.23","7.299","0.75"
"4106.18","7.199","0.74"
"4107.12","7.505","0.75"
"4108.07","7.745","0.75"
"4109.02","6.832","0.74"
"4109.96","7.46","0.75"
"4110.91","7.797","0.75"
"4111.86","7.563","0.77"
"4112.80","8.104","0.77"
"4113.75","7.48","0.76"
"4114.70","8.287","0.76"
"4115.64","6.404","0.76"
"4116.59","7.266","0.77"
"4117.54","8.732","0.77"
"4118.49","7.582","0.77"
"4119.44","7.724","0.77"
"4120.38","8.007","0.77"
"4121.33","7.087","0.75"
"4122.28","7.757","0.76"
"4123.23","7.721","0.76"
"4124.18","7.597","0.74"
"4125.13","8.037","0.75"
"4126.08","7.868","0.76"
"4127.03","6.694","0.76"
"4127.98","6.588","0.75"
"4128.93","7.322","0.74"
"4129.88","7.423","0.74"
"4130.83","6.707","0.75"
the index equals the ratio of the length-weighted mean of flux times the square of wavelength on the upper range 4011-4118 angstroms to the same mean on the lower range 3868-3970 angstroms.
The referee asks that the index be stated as 1.89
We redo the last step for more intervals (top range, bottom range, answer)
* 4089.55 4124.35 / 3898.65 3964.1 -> 1.86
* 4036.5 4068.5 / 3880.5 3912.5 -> 1.74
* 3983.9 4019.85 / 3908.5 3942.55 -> 1.99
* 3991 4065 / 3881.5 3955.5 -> 1.80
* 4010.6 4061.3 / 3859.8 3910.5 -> 1.82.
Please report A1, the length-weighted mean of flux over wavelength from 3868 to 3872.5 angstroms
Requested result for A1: 4.38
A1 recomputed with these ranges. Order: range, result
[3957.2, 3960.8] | 4.38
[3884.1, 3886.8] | 3.8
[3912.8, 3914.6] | 5.4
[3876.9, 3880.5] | 4.44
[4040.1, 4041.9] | 7.62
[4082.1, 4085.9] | 7.13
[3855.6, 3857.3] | 3.92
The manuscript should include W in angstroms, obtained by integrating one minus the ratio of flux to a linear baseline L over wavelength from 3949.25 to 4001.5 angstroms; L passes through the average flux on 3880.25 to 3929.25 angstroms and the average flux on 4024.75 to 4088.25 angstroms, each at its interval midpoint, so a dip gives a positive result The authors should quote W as 5.75 angstroms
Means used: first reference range 4.63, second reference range 7.26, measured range 5.24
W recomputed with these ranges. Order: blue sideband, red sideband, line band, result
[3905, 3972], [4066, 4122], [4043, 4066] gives -3.20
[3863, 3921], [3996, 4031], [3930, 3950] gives 9.01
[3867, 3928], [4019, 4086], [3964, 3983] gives 6.48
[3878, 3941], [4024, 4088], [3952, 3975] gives 6.72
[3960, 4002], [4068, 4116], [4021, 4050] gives -4.65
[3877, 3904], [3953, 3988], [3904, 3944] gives 4.63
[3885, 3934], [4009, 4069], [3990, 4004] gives -1.62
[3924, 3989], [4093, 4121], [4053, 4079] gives -3.25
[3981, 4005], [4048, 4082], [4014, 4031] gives -1.22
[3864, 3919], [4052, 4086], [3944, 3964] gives 2.51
